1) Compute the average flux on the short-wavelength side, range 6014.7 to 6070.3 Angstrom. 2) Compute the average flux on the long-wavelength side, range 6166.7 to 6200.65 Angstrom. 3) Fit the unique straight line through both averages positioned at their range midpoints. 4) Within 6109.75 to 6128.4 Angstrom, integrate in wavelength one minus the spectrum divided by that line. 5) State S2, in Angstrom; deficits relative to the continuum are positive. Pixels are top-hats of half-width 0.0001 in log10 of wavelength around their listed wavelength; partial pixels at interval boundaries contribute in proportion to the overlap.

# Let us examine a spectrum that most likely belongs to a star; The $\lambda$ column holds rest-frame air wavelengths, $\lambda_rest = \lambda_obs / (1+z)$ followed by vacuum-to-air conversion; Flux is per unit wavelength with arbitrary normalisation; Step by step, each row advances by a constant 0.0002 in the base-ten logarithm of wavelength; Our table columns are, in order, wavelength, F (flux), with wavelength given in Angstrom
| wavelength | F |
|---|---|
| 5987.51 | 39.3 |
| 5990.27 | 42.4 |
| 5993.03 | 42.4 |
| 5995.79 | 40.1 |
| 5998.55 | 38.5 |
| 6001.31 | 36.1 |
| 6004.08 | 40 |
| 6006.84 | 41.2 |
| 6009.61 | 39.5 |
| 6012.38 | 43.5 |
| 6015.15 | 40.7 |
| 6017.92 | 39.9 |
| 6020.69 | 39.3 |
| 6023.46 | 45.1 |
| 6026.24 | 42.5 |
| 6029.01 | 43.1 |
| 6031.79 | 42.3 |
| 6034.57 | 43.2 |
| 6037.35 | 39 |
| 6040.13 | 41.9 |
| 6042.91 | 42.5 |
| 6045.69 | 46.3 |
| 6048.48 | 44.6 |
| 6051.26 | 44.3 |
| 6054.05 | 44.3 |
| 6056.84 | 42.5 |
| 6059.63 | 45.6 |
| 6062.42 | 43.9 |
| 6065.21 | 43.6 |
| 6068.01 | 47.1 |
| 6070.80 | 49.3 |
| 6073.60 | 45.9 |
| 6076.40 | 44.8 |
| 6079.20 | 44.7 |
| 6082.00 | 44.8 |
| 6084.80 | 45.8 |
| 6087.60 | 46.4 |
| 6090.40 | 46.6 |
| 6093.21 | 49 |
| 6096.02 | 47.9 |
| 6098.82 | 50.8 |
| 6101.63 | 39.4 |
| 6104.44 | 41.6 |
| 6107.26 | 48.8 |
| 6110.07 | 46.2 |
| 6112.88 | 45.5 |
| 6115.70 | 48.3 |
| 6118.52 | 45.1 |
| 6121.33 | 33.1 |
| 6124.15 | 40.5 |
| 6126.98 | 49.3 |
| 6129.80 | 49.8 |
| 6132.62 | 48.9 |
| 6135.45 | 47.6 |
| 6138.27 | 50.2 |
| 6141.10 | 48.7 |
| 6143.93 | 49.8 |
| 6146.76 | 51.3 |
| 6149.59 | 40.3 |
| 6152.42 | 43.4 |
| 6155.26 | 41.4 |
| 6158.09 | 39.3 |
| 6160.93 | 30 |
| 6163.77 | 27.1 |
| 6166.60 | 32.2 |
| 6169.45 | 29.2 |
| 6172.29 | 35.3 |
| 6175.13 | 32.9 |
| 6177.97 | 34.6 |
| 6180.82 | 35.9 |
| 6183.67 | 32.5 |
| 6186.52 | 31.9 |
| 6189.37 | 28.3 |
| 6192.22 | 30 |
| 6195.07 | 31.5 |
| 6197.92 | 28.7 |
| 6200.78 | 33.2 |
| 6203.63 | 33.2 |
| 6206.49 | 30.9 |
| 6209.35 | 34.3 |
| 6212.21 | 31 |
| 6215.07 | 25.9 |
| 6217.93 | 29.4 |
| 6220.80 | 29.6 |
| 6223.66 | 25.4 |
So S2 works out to -3.39 Angstrom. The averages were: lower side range 43.2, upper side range 31.9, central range 43.9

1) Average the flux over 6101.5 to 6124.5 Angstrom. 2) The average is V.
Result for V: 43.5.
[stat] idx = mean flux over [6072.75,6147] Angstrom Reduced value 46.3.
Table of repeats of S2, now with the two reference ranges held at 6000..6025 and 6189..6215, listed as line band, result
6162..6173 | 0.7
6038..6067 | -4.0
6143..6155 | -4.2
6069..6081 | -2.8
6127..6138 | -4.6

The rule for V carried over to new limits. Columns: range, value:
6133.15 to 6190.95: 38.2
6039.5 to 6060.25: 44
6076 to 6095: 46.1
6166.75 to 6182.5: 33.4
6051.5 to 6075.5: 45.2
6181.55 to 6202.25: 31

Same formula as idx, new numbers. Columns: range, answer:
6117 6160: 45.1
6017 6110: 44.5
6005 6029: 41.5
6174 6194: 32.3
